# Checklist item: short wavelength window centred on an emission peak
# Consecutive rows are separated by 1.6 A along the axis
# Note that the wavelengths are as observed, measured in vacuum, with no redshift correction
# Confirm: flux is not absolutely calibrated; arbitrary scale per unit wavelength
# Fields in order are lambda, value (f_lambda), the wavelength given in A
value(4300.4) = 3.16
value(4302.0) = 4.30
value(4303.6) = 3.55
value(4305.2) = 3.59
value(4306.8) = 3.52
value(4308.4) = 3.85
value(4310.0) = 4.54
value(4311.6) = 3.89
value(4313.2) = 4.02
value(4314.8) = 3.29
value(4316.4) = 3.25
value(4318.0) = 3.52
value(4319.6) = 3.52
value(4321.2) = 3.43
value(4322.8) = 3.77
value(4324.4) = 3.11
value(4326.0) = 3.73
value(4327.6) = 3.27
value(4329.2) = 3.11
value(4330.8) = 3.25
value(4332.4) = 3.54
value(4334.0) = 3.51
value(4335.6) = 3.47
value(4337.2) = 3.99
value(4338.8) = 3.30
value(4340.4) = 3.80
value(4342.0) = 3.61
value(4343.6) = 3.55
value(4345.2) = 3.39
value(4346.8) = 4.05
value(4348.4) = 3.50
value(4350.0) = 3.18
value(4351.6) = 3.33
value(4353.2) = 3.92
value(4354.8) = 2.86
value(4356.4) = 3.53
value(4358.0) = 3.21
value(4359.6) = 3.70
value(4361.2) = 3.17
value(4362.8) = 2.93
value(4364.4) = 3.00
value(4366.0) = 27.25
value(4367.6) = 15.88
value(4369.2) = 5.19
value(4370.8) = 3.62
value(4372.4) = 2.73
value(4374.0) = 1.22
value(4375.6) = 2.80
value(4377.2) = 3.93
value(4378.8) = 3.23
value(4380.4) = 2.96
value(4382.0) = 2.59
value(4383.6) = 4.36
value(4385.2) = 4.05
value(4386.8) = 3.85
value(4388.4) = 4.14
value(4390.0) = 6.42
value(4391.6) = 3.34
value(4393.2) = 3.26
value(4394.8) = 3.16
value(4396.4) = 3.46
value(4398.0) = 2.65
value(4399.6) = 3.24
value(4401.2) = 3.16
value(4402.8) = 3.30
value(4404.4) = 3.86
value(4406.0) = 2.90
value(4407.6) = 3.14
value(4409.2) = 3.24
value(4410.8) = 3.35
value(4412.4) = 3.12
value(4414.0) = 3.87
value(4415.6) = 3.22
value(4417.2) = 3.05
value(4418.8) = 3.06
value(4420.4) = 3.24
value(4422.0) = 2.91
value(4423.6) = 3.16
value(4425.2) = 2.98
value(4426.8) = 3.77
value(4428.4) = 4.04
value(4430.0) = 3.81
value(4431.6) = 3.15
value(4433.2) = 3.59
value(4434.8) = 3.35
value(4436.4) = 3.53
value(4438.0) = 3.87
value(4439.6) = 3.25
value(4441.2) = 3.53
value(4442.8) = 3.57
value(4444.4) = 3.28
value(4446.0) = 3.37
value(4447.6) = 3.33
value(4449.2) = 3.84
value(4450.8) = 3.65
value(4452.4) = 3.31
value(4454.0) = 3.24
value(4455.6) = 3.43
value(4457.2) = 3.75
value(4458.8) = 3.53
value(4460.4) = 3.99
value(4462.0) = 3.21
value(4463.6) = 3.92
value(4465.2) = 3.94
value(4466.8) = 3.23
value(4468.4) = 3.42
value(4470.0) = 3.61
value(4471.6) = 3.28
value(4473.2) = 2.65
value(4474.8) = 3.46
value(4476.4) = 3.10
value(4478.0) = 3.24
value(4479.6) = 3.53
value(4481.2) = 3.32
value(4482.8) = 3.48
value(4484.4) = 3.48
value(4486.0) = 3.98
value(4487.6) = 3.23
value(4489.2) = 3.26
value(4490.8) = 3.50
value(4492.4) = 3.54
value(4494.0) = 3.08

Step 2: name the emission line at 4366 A Hgamma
